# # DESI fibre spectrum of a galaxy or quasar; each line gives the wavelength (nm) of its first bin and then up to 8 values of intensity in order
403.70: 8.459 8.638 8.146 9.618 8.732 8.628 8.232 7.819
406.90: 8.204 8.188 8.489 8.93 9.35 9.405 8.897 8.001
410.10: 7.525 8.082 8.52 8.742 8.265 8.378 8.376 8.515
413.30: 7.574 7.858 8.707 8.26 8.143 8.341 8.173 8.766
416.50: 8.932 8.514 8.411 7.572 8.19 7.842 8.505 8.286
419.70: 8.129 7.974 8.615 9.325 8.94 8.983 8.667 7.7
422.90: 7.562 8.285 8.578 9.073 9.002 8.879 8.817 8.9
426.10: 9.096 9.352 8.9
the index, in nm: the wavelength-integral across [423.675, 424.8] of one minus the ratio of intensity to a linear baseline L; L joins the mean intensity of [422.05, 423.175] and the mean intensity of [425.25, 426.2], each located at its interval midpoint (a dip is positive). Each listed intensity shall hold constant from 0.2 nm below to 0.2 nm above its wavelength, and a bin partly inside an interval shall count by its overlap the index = -0.07 nm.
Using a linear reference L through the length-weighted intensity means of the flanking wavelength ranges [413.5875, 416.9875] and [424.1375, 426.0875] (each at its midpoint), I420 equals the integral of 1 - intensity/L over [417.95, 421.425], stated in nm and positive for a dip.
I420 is 0.10 nm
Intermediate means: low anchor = 8.42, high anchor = 8.93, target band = 8.42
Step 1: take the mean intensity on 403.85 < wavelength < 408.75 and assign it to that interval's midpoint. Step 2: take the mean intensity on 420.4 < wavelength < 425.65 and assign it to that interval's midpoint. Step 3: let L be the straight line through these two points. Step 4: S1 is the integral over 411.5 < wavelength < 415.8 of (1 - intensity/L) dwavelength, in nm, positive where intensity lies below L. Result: 0.19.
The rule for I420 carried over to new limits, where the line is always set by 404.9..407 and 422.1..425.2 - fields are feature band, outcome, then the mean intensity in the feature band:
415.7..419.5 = 0.06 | 8.33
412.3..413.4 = 0.03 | 8.21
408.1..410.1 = -0.08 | 8.78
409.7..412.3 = 0.07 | 8.23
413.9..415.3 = 0.02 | 8.37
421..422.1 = -0.06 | 8.94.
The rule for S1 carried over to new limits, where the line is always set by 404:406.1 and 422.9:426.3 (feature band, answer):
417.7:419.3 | 0.11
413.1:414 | 0.09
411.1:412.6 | 0.05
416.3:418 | 0.08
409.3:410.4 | 0.09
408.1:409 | -0.06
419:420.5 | 0.09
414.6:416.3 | 0.07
